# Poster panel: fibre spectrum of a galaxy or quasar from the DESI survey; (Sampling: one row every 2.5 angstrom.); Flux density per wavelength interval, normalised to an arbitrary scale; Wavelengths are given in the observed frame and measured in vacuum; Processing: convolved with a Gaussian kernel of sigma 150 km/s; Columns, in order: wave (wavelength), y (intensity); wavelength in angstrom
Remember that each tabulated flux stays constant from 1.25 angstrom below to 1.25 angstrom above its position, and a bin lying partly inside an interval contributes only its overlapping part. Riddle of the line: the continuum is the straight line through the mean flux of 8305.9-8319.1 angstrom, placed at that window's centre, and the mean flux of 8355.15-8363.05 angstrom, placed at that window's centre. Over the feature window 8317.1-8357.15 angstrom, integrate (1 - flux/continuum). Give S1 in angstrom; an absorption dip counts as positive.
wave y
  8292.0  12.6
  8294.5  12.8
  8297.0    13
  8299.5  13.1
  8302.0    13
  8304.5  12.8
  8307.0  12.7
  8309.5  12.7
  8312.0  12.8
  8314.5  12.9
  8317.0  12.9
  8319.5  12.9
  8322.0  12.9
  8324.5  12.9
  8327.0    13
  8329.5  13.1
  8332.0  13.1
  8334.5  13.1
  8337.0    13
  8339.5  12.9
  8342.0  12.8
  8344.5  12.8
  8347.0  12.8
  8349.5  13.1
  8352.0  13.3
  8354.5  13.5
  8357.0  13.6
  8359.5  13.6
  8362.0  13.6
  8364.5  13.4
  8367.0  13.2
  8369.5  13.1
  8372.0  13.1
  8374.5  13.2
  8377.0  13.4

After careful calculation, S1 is 0.6 angstrom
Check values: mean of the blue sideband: 12.8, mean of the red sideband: 13.6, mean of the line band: 13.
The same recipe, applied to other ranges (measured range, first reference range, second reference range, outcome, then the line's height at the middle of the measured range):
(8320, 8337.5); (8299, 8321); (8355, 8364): 0.2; 13.1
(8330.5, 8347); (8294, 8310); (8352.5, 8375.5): 0.3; 13.2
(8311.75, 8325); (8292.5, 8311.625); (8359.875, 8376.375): 0.1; 13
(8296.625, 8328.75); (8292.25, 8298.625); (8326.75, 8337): 0.2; 13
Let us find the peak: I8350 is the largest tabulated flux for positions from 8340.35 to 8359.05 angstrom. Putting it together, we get 13.6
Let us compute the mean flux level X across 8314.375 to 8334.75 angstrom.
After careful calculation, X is 13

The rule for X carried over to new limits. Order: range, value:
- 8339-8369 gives 13.2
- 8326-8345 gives 13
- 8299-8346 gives 12.9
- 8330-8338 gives 13.1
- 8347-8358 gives 13.3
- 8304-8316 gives 12.8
